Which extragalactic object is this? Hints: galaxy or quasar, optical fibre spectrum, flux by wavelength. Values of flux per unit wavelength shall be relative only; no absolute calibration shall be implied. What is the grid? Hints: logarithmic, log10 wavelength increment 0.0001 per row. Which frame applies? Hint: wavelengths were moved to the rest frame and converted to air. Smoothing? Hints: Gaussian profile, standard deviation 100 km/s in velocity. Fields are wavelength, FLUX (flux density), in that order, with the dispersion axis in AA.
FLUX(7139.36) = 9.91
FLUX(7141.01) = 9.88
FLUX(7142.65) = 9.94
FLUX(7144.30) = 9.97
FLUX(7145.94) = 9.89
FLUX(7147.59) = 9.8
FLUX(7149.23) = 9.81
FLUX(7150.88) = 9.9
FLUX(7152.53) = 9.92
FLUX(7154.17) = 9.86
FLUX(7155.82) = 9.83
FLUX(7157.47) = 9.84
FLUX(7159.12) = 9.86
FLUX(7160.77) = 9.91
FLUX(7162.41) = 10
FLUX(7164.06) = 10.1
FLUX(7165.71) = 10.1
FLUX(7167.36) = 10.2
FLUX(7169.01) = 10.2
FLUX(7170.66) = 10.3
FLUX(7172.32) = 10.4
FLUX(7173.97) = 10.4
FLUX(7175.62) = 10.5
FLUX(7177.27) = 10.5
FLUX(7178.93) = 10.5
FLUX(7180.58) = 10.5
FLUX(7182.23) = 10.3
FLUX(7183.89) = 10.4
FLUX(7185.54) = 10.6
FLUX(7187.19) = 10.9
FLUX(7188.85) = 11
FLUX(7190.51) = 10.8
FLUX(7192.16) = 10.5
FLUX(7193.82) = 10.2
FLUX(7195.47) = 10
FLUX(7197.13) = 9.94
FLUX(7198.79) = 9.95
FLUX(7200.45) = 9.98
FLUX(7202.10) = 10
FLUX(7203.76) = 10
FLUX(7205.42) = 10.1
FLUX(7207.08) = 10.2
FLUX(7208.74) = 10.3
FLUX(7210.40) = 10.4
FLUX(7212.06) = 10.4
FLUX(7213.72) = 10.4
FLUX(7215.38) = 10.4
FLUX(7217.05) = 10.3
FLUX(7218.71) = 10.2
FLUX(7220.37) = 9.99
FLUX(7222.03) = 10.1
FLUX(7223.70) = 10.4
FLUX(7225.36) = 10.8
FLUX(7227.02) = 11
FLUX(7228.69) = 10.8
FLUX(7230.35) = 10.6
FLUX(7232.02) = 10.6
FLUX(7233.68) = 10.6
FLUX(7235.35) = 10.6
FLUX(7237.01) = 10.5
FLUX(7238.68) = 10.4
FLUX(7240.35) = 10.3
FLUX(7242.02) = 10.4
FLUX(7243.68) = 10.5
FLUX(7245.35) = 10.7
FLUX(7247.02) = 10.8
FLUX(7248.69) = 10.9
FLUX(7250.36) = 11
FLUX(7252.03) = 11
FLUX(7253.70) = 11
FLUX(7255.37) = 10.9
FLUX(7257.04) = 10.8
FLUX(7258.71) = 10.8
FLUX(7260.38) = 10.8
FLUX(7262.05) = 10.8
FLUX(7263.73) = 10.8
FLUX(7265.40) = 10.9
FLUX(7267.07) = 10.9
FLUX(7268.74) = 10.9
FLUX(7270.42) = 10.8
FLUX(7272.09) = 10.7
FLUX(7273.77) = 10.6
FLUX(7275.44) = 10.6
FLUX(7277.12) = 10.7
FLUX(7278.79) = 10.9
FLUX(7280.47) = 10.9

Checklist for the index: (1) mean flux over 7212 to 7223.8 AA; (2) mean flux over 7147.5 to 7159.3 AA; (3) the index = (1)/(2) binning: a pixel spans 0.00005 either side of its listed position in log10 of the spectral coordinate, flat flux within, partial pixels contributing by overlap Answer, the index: 1.04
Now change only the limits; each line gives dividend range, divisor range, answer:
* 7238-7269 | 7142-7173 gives 1.08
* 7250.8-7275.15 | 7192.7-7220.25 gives 1.07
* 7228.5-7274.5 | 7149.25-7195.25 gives 1.04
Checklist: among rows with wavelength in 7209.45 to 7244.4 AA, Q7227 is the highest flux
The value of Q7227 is 11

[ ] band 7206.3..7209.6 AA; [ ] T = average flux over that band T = 10.3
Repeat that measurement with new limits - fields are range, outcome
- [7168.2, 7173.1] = 10.3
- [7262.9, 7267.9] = 10.9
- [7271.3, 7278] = 10.7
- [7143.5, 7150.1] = 9.87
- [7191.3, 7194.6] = 10.4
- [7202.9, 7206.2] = 10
